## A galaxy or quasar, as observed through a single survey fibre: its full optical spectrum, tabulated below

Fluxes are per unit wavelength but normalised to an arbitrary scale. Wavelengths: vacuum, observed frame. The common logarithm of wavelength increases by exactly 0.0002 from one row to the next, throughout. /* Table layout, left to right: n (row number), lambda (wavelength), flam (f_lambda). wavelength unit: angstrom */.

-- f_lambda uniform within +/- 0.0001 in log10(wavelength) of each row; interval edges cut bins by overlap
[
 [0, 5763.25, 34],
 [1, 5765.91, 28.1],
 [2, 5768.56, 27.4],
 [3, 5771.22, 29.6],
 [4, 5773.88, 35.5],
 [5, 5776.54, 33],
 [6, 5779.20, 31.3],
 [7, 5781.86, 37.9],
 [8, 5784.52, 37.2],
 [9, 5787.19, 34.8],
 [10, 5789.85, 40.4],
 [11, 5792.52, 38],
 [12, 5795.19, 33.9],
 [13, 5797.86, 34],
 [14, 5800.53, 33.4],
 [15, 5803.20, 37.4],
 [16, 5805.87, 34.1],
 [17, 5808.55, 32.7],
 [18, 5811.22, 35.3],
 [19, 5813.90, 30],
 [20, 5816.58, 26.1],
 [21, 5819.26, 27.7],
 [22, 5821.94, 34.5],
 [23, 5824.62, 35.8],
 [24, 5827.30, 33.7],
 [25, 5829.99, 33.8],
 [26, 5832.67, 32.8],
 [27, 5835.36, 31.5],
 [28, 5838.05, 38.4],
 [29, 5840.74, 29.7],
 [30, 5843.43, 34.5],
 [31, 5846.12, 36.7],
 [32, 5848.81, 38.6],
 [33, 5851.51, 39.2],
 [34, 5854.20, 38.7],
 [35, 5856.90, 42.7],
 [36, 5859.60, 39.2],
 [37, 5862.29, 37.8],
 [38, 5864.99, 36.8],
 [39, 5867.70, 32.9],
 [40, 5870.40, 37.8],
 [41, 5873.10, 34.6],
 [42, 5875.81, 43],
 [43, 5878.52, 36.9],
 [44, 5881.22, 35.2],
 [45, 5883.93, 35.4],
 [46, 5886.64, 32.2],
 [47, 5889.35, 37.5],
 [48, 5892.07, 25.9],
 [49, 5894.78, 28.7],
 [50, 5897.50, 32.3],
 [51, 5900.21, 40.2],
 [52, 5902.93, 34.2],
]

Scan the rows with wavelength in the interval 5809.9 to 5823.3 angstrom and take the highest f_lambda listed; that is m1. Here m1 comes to 35.3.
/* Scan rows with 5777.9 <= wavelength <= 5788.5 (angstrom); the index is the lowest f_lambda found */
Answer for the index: 31.3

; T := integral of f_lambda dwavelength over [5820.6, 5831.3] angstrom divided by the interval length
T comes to 34.4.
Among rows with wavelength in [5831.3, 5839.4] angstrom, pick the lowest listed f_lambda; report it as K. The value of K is 31.5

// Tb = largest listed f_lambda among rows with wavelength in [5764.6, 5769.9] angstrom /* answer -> 28.1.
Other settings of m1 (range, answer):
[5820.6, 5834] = 35.8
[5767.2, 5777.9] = 35.5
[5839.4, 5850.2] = 38.6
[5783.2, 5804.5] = 40.4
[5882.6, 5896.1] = 37.5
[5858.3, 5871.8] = 39.2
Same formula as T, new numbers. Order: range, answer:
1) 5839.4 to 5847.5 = 33.7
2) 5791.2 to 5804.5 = 35.3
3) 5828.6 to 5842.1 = 33.2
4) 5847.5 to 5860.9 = 39.7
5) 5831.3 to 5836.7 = 32.2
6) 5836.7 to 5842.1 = 34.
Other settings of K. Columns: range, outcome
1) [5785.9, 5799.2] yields 33.9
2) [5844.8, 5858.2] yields 36.7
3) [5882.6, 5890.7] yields 32.2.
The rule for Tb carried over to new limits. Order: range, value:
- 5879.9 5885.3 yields 35.4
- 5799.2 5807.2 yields 37.4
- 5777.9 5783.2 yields 37.9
